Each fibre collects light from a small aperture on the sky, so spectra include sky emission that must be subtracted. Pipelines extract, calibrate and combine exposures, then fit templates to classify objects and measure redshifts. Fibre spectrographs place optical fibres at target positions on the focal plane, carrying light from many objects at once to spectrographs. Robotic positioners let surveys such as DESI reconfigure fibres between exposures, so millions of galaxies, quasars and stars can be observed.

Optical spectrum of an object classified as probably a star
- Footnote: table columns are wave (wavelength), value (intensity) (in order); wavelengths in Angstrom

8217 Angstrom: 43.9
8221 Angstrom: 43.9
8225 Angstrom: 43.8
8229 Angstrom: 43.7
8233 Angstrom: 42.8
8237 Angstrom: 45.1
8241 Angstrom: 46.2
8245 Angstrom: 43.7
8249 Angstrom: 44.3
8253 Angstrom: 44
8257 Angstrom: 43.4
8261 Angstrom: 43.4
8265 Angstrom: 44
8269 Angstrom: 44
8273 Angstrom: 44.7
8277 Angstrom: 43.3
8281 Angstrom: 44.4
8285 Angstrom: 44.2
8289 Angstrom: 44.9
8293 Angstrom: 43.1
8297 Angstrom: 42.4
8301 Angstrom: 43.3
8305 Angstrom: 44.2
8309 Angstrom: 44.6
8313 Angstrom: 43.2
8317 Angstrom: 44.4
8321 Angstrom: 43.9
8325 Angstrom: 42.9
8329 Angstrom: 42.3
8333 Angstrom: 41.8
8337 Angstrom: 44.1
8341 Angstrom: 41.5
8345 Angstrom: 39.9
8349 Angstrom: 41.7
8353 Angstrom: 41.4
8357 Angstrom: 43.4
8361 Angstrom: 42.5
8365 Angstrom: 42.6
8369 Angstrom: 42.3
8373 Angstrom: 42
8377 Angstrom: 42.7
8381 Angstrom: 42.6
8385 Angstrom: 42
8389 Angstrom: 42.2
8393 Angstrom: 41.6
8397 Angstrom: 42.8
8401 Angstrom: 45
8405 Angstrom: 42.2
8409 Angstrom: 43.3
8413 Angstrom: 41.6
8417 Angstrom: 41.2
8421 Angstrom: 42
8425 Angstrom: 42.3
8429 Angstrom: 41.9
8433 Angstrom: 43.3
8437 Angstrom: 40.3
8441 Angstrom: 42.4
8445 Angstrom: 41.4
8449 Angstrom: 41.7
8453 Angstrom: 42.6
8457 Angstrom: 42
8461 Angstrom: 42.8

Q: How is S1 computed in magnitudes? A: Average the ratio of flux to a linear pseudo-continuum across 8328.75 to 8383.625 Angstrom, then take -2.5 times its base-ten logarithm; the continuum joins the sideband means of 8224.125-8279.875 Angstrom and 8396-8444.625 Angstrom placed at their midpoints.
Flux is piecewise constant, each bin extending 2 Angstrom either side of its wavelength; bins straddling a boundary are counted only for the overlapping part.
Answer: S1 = 0.02 mag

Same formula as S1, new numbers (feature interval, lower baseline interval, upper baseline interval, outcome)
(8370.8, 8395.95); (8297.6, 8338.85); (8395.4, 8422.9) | 0.02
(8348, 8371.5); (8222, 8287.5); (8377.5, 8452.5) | 0.01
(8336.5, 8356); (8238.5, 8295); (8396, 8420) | 0.04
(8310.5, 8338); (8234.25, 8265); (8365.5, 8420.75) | 0.00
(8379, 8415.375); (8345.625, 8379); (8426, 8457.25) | -0.01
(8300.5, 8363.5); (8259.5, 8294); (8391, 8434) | 0.01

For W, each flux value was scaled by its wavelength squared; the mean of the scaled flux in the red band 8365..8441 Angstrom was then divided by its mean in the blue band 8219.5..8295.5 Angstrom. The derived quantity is 1.0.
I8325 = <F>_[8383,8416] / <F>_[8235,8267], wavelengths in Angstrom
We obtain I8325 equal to 1.0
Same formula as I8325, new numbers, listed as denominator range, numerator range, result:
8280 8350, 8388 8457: 0.98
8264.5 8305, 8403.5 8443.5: 0.96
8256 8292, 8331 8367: 0.96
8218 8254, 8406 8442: 0.95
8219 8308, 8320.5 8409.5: 0.97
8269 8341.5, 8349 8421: 0.97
